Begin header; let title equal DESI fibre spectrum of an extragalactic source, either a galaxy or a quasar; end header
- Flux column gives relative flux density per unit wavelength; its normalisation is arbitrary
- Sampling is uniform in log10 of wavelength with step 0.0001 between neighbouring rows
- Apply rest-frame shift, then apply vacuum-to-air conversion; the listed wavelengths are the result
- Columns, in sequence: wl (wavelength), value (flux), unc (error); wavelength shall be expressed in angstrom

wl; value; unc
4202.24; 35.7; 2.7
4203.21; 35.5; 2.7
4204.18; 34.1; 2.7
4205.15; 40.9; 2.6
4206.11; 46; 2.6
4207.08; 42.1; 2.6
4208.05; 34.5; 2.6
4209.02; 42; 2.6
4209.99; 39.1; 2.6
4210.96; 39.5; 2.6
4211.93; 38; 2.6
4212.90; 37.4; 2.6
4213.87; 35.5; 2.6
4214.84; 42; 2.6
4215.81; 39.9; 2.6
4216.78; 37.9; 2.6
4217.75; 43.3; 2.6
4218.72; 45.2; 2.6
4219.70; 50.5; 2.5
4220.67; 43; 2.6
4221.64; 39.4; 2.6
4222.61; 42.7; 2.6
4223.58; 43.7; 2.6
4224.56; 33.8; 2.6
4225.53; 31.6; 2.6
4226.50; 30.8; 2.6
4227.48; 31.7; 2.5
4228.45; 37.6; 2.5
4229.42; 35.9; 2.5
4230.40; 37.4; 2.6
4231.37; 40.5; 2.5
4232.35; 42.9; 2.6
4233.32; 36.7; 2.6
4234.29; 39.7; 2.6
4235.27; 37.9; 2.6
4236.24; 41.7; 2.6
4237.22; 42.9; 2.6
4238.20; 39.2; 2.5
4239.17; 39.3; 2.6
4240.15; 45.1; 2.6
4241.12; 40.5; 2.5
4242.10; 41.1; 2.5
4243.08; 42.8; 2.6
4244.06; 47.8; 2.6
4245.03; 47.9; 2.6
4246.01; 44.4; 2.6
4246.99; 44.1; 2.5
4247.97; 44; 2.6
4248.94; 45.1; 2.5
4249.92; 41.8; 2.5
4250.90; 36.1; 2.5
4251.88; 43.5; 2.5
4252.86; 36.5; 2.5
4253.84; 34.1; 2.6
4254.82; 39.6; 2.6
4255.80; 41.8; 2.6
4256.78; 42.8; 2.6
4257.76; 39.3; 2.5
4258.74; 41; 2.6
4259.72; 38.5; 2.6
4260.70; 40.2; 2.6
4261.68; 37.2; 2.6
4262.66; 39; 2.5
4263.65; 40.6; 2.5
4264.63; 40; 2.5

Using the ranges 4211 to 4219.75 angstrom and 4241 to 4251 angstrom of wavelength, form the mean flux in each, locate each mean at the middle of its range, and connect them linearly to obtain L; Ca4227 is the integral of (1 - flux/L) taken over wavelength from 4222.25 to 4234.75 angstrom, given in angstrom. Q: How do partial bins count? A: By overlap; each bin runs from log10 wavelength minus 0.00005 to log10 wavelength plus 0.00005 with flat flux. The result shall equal 1.4 angstrom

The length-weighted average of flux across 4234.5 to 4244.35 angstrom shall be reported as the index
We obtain 41.6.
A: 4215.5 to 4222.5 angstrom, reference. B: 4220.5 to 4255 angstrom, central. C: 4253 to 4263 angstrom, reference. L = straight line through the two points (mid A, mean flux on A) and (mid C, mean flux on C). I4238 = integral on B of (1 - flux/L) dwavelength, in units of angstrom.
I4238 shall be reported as 0.8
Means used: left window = 42.8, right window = 39.3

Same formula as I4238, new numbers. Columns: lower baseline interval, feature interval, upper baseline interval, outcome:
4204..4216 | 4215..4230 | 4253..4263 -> 0.1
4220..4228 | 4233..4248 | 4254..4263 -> -1.4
